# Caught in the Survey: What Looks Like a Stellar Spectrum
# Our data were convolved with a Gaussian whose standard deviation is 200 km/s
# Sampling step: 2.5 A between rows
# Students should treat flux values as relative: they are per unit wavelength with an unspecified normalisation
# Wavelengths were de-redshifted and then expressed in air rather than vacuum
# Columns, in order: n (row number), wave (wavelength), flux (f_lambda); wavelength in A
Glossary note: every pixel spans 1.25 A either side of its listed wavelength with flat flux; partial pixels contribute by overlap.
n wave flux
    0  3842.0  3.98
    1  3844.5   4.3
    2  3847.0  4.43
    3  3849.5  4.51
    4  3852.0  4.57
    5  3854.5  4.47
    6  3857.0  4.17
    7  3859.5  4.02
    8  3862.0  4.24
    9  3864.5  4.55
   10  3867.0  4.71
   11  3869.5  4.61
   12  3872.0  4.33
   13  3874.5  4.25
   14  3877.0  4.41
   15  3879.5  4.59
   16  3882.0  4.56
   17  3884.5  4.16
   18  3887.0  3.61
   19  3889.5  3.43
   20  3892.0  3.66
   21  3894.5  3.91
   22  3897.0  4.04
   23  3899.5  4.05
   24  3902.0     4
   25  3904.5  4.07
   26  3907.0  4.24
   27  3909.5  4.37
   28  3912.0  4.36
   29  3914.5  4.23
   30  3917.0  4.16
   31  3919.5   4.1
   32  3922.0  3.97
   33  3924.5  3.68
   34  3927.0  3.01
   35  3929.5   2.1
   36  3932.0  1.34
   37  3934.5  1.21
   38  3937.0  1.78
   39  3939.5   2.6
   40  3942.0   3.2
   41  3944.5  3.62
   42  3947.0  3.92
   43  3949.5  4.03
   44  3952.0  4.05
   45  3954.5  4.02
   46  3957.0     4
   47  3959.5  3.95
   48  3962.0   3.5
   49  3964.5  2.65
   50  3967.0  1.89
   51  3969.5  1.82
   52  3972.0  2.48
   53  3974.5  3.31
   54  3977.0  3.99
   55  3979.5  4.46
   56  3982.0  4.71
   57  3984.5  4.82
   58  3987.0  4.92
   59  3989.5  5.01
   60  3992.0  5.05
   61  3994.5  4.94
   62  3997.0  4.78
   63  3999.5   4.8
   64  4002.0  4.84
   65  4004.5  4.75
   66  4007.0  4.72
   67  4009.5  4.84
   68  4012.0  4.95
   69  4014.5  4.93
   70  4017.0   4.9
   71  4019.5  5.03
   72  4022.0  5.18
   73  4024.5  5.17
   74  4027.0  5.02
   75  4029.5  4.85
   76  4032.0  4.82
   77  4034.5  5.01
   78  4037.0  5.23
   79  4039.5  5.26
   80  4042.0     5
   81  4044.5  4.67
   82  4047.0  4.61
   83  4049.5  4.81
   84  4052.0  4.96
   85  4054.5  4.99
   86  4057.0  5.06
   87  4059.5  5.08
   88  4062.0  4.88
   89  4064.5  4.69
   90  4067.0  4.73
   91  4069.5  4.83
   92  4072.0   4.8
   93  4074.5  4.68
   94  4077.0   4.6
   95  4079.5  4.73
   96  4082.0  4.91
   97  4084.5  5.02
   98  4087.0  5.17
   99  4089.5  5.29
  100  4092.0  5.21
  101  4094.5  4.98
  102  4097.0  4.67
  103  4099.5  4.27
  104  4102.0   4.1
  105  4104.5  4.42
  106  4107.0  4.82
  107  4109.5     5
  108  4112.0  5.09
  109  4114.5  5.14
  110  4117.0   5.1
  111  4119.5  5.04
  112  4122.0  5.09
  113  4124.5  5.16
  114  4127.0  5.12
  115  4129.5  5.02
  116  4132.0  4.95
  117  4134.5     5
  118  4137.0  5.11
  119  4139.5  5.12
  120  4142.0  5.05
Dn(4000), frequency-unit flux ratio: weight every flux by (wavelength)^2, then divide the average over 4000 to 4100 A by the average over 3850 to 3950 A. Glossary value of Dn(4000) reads 1.39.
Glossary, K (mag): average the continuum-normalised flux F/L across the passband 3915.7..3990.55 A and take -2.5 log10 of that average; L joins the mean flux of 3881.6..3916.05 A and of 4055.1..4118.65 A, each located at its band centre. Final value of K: 0.25 mag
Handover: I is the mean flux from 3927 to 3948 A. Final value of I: 2.49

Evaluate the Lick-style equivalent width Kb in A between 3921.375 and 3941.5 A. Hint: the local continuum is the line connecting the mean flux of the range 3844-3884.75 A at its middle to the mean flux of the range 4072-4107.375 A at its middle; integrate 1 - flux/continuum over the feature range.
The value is 9.2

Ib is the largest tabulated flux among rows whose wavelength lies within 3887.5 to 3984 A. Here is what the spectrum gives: 4.71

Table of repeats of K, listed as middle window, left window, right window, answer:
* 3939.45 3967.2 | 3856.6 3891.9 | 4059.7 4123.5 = 0.249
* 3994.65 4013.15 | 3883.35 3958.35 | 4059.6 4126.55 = -0.151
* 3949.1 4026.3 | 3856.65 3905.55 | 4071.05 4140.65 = 0.062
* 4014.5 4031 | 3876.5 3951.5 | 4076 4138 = -0.155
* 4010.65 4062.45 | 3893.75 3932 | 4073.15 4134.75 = -0.106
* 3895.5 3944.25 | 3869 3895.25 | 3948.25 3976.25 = 0.104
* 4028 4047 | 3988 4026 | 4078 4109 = -0.016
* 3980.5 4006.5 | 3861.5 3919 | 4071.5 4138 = -0.073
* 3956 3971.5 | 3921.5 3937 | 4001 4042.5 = 0.141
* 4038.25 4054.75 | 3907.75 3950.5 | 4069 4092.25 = -0.080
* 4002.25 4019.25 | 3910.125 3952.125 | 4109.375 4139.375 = -0.210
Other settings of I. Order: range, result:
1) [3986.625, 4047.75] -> 4.93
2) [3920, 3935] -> 2.7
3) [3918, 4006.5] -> 3.65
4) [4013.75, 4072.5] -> 4.94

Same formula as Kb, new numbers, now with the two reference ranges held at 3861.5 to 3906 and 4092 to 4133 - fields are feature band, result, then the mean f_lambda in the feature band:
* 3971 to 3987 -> 1.5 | 4.06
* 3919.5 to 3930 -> 2.3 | 3.38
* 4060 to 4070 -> -0.1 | 4.8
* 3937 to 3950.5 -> 3.3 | 3.31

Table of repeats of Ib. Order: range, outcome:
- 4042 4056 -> 5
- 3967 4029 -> 5.18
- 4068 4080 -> 4.83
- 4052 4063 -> 5.08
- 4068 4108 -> 5.29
